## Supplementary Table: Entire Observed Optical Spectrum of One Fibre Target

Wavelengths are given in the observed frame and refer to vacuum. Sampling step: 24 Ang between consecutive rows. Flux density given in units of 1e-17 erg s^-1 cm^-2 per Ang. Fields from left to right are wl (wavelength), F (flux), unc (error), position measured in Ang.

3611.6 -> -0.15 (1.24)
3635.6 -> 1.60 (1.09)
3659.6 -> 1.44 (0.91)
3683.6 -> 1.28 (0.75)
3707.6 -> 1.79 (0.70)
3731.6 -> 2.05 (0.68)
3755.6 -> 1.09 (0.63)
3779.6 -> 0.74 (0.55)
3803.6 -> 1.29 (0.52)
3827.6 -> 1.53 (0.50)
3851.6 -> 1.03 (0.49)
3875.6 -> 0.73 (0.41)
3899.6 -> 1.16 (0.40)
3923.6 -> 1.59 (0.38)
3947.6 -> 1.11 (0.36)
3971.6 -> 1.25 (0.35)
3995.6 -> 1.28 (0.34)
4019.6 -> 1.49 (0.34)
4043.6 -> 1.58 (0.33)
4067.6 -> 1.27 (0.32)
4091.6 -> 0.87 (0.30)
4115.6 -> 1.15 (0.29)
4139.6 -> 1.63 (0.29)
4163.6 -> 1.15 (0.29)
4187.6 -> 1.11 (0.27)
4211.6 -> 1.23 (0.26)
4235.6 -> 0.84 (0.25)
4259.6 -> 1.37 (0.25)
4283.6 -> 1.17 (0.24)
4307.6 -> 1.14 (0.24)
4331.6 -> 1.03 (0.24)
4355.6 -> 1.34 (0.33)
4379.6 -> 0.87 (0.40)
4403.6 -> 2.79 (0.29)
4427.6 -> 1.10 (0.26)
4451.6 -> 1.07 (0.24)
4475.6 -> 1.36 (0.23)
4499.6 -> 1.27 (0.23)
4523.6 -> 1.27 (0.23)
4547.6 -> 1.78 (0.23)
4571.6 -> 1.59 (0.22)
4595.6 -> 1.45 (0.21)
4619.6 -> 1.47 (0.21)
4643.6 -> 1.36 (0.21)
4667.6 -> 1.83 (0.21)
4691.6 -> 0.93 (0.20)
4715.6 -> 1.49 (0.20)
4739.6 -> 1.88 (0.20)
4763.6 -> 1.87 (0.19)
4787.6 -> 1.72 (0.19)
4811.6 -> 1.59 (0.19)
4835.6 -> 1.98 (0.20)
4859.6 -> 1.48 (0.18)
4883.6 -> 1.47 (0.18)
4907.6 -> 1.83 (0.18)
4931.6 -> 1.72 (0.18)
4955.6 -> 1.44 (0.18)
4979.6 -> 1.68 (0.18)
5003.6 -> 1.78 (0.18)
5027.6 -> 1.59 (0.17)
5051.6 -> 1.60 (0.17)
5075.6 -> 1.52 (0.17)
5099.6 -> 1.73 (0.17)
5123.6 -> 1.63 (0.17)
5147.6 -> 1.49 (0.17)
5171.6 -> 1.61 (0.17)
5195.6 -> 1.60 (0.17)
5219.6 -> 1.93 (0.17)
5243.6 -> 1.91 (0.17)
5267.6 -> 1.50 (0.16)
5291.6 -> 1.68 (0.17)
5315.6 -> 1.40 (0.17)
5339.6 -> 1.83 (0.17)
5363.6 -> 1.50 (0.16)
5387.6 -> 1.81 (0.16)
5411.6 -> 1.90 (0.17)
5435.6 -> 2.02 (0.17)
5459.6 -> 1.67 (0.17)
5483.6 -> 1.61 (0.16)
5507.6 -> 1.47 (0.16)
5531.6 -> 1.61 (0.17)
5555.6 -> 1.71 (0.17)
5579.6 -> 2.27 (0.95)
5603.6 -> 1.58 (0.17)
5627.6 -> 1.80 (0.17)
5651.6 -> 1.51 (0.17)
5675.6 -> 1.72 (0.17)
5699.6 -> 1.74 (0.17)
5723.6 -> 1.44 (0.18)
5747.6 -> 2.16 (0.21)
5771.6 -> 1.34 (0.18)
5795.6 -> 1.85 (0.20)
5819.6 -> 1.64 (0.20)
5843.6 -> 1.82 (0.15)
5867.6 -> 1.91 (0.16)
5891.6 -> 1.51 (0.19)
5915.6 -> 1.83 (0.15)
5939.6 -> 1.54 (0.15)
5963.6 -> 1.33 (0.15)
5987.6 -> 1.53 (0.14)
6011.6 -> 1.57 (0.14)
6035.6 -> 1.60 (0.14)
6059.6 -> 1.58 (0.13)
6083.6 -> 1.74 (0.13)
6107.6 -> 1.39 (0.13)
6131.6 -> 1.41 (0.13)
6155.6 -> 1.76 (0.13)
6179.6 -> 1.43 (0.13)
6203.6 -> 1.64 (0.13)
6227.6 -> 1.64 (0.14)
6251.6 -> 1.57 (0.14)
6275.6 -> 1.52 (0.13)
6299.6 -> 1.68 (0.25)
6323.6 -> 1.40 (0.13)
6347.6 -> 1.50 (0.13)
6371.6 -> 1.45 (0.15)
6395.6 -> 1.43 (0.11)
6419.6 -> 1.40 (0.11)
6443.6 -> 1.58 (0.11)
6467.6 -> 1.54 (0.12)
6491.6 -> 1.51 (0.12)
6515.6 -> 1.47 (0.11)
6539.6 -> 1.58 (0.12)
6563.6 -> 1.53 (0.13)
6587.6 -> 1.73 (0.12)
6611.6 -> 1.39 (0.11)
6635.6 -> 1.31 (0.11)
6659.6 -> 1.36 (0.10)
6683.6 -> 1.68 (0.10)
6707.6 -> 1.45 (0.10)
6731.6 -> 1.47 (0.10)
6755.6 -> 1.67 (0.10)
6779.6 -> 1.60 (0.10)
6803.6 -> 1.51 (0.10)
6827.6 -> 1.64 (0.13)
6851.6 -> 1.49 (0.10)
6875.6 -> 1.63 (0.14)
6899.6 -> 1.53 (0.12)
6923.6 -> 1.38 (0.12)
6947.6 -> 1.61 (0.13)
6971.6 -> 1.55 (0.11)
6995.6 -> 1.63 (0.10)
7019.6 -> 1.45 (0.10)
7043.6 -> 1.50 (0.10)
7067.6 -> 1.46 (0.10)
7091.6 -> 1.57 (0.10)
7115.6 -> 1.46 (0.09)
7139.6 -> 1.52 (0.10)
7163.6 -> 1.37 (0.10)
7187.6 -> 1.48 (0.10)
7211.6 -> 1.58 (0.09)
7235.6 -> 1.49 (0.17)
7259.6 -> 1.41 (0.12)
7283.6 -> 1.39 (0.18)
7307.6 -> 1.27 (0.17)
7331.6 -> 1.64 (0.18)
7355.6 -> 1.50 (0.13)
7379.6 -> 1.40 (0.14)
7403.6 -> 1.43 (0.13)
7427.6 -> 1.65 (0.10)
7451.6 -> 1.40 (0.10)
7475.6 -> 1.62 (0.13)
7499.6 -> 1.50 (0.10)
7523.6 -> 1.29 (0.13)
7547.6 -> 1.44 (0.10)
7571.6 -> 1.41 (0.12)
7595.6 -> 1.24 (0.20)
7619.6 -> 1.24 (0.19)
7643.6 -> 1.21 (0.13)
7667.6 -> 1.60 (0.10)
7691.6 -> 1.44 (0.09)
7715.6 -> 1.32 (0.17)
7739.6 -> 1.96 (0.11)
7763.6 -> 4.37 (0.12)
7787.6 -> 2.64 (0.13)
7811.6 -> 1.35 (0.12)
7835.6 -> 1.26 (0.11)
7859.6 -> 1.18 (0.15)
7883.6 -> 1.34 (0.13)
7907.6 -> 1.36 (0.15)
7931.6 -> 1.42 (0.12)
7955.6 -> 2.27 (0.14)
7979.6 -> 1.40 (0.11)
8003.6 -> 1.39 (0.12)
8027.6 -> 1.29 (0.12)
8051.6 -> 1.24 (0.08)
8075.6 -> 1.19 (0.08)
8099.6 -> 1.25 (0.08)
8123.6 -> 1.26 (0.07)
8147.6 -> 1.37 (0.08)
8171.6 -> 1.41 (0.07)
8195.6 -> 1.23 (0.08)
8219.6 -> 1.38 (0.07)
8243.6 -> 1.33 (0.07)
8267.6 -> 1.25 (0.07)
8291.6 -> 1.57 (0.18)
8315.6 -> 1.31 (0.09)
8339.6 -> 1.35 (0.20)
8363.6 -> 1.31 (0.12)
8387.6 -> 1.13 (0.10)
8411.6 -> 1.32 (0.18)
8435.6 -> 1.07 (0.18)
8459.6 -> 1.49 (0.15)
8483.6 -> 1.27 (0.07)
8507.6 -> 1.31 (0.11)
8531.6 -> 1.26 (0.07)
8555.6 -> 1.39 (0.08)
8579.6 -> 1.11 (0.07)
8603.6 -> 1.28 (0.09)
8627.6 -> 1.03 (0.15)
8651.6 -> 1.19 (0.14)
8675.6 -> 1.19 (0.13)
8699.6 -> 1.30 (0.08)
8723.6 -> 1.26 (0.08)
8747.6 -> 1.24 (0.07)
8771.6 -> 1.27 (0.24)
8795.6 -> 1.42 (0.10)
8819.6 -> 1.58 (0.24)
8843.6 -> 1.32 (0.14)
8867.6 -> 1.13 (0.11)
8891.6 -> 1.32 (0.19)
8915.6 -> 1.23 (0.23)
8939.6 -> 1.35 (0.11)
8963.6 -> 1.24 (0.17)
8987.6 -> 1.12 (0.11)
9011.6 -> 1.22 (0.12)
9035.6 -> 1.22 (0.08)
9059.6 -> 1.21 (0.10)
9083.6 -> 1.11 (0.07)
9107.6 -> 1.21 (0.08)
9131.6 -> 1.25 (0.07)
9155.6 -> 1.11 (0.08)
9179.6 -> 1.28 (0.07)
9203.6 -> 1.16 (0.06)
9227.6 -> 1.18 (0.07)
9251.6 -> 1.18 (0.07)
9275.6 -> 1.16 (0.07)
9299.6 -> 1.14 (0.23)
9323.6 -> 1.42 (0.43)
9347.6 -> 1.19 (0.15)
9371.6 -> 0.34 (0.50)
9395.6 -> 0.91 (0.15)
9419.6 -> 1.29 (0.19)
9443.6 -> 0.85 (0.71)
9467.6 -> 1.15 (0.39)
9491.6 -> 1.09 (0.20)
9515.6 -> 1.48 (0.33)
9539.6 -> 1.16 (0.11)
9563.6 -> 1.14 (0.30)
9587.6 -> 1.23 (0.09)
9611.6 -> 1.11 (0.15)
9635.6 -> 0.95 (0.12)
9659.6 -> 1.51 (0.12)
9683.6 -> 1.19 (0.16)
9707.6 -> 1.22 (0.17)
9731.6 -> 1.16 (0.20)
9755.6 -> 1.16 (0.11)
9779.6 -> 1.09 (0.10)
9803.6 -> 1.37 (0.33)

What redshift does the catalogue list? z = 0.18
